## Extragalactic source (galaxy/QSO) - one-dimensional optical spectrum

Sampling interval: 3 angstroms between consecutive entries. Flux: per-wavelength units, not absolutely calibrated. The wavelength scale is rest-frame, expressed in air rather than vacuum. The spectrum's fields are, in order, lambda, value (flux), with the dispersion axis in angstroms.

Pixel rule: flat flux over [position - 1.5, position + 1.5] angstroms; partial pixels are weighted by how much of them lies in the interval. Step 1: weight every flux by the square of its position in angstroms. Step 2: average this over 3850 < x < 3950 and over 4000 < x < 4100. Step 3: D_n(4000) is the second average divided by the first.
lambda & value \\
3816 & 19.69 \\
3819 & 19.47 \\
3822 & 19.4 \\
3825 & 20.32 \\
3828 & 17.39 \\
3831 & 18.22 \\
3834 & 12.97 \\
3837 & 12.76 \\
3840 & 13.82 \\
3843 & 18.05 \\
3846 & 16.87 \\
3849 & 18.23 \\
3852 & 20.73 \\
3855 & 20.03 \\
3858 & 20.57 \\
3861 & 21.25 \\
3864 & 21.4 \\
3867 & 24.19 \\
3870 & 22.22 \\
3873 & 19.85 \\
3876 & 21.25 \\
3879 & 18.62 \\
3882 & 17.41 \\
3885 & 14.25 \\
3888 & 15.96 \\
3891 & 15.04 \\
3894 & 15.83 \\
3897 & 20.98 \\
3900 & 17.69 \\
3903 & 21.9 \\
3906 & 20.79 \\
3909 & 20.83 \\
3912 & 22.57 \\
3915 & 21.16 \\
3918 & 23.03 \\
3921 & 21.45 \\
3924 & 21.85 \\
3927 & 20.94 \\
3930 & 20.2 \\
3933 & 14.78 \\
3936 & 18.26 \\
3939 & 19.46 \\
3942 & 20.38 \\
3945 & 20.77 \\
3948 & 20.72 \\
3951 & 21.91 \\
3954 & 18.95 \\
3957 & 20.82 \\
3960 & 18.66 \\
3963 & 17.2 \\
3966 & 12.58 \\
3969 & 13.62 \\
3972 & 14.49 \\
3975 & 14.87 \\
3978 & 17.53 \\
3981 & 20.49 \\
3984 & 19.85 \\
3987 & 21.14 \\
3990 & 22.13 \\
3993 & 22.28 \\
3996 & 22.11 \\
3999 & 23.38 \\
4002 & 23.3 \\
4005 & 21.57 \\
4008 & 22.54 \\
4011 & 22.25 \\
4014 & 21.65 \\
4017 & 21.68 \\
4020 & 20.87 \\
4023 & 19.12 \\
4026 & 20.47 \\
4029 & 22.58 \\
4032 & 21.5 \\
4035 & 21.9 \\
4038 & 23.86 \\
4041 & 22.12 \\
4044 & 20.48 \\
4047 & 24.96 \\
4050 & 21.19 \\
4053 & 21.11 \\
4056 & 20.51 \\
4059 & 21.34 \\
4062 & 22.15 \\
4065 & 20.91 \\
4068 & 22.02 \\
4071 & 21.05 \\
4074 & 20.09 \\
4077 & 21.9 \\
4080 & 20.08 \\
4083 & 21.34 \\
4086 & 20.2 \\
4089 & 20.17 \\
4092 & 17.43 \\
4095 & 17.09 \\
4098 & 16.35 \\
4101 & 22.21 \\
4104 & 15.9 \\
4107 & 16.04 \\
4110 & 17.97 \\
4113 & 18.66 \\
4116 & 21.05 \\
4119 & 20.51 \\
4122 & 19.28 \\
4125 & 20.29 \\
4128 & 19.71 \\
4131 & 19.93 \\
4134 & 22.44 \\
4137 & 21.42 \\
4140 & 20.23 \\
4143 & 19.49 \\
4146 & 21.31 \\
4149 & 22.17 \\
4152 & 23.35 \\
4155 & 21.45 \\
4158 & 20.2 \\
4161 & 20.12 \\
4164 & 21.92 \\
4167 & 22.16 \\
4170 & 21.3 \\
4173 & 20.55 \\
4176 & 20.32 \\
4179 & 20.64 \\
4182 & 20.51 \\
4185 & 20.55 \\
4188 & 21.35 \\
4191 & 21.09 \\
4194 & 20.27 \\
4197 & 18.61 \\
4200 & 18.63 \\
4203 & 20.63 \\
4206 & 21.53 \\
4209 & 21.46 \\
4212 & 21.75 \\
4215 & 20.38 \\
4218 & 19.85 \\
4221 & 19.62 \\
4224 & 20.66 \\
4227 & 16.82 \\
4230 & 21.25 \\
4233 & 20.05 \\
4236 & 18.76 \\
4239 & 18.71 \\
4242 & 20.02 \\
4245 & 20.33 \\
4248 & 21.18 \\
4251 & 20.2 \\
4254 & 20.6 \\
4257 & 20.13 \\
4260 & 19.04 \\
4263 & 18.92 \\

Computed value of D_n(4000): 1.14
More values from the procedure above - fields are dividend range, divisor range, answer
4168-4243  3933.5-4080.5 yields 1.09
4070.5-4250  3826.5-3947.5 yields 1.21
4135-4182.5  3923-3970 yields 1.24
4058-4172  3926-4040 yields 1.08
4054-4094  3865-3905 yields 1.20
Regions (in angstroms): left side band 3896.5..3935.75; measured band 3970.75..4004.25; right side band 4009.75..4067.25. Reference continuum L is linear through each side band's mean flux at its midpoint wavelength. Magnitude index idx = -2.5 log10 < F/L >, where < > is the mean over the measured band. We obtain 0.051 mag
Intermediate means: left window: 20.5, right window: 21.6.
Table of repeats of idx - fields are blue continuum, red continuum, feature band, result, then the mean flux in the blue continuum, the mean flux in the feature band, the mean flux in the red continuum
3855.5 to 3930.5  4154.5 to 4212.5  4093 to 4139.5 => 0.07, 20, 19.3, 20.7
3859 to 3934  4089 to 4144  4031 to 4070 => -0.13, 19.9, 21.8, 19.2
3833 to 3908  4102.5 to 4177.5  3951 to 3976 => 0.15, 18.6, 16.8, 20.3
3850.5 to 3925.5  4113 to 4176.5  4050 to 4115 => 0.05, 20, 19.8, 20.9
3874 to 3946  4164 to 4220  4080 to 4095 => 0.04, 19.4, 19.5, 20.7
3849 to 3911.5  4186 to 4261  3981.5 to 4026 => -0.10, 19.6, 21.6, 20.1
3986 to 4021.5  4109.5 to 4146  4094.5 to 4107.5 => 0.17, 22.1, 17.7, 20.2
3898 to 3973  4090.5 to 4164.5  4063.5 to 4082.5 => -0.07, 19.4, 21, 19.8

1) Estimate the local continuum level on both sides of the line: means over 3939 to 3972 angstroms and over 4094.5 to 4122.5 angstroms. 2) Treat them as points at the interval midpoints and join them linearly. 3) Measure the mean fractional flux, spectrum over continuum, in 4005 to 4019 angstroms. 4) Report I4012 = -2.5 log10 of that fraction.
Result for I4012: -0.19 mag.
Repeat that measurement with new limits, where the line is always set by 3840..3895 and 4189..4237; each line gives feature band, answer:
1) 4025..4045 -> -0.13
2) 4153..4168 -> -0.07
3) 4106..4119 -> 0.06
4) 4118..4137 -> -0.03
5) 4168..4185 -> -0.04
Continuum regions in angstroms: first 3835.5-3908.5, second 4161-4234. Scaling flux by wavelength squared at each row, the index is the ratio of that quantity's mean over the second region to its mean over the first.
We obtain 1.3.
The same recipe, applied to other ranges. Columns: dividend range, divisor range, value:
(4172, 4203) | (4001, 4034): 1.02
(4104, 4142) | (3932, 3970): 1.16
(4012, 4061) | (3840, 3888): 1.22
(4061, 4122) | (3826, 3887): 1.19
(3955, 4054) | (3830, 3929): 1.13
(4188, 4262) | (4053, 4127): 1.08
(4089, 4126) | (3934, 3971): 1.09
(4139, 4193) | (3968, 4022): 1.12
